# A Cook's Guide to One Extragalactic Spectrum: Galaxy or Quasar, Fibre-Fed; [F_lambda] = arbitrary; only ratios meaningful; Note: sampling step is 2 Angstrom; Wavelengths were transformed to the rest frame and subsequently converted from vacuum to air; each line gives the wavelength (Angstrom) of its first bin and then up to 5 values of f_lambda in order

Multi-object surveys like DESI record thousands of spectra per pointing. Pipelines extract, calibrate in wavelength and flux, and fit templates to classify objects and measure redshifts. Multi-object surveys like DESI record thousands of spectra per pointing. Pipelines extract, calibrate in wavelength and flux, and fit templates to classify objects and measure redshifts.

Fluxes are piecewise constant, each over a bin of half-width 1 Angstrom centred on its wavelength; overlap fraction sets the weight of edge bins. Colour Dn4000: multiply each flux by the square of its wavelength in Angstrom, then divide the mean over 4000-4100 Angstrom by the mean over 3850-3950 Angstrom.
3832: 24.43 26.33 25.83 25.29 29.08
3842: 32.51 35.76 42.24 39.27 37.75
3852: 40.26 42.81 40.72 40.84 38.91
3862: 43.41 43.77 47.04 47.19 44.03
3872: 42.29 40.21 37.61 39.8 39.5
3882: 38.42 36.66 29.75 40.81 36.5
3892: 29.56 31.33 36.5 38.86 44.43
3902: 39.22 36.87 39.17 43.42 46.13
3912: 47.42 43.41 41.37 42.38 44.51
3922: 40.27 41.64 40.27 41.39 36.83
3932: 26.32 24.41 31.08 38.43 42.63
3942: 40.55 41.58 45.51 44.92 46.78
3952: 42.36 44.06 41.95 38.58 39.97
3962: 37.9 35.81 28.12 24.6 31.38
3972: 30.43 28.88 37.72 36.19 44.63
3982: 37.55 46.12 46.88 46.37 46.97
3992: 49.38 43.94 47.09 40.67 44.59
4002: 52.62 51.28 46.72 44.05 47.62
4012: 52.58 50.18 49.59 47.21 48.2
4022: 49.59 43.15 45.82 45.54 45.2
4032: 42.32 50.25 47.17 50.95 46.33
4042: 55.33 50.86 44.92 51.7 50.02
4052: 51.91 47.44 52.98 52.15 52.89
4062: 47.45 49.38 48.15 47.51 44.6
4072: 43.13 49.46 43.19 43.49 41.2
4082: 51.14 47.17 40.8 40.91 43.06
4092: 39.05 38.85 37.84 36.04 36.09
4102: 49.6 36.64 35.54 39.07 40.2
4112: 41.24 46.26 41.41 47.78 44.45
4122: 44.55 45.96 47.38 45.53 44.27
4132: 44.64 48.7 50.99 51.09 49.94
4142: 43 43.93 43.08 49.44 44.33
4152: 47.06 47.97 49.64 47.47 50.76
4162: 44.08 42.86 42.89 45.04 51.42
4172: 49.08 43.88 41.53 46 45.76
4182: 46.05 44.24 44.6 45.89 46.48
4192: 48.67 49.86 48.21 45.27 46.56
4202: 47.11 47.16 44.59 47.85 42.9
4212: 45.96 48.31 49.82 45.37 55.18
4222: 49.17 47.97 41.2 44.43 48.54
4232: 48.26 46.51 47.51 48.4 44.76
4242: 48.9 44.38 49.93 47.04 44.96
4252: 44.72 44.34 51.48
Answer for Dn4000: 1.3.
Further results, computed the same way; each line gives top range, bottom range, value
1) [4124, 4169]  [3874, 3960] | 1.32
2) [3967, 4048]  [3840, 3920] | 1.20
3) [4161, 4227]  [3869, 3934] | 1.37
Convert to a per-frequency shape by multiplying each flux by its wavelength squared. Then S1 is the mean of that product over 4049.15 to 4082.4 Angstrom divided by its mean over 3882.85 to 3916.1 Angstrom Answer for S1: 1.34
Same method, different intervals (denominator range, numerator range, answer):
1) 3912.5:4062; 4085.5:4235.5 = 1.13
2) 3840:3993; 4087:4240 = 1.30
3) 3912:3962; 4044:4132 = 1.20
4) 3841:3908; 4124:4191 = 1.36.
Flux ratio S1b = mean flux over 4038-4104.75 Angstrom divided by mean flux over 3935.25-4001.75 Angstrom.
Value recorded 1.14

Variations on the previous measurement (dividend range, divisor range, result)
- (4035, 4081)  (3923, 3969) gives 1.27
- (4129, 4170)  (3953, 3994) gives 1.20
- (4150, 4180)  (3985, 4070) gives 0.96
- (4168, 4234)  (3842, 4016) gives 1.15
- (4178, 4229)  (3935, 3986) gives 1.21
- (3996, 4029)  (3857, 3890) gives 1.17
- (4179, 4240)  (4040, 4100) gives 1.02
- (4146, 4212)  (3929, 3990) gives 1.22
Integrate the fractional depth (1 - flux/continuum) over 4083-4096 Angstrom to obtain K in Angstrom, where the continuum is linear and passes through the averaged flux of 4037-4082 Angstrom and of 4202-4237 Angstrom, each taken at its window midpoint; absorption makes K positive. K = 1.9 Angstrom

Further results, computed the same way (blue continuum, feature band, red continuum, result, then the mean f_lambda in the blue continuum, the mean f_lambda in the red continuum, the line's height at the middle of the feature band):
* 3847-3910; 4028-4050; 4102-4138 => -3.0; 39.7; 44.2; 42.7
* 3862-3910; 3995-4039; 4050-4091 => -2.5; 39.5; 47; 44.8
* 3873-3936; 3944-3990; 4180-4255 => 1.0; 38.4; 46.8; 40.1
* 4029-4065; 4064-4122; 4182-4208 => 6.9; 49.4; 46.6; 48.5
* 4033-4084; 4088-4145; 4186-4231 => 5.5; 48.5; 47.1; 48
